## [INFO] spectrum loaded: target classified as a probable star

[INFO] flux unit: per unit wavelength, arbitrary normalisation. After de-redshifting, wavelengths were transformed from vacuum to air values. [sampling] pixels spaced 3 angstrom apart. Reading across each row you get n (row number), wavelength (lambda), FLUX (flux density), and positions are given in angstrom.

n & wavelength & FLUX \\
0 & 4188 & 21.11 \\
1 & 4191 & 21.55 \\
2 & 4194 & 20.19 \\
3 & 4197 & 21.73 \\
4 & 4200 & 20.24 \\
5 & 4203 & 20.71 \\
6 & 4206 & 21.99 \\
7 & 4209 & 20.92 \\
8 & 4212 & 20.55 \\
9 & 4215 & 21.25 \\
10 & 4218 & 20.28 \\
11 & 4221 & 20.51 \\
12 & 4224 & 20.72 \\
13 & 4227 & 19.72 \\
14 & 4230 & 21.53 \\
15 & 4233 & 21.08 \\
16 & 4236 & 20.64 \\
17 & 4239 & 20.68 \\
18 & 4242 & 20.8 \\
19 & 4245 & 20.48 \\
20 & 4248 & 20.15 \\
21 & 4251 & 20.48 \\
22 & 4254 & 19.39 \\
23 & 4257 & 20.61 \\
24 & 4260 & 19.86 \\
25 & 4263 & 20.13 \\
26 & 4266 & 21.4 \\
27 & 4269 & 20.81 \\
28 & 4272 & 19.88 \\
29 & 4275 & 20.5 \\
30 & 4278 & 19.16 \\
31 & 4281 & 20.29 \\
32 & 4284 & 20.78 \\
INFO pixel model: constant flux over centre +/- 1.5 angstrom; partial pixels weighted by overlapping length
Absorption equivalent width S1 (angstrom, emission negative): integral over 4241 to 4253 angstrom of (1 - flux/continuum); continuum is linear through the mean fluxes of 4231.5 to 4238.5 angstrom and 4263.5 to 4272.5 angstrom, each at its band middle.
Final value 0.2 angstrom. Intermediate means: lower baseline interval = 20.8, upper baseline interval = 20.7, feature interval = 20.4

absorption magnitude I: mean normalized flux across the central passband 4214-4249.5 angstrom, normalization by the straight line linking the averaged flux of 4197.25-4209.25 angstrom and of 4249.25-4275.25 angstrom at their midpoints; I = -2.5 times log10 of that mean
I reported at 0.00 mag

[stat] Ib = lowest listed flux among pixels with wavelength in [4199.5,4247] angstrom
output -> 19.72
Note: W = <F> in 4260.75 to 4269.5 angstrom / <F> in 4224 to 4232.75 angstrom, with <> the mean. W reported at 1.0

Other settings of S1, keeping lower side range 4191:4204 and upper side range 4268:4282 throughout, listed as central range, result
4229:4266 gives -0.28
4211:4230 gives 0.02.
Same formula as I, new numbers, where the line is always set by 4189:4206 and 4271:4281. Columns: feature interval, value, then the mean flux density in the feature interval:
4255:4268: -0.02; 20.5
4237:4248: -0.01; 20.6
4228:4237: -0.03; 21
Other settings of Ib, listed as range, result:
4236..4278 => 19.16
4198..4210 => 20.24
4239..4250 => 20.15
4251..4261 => 19.39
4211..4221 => 20.28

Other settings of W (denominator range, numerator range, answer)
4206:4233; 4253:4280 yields 0.97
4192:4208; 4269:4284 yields 0.96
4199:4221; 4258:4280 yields 0.97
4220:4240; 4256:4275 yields 0.99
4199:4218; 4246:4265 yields 0.96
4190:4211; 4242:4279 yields 0.96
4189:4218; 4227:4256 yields 0.98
